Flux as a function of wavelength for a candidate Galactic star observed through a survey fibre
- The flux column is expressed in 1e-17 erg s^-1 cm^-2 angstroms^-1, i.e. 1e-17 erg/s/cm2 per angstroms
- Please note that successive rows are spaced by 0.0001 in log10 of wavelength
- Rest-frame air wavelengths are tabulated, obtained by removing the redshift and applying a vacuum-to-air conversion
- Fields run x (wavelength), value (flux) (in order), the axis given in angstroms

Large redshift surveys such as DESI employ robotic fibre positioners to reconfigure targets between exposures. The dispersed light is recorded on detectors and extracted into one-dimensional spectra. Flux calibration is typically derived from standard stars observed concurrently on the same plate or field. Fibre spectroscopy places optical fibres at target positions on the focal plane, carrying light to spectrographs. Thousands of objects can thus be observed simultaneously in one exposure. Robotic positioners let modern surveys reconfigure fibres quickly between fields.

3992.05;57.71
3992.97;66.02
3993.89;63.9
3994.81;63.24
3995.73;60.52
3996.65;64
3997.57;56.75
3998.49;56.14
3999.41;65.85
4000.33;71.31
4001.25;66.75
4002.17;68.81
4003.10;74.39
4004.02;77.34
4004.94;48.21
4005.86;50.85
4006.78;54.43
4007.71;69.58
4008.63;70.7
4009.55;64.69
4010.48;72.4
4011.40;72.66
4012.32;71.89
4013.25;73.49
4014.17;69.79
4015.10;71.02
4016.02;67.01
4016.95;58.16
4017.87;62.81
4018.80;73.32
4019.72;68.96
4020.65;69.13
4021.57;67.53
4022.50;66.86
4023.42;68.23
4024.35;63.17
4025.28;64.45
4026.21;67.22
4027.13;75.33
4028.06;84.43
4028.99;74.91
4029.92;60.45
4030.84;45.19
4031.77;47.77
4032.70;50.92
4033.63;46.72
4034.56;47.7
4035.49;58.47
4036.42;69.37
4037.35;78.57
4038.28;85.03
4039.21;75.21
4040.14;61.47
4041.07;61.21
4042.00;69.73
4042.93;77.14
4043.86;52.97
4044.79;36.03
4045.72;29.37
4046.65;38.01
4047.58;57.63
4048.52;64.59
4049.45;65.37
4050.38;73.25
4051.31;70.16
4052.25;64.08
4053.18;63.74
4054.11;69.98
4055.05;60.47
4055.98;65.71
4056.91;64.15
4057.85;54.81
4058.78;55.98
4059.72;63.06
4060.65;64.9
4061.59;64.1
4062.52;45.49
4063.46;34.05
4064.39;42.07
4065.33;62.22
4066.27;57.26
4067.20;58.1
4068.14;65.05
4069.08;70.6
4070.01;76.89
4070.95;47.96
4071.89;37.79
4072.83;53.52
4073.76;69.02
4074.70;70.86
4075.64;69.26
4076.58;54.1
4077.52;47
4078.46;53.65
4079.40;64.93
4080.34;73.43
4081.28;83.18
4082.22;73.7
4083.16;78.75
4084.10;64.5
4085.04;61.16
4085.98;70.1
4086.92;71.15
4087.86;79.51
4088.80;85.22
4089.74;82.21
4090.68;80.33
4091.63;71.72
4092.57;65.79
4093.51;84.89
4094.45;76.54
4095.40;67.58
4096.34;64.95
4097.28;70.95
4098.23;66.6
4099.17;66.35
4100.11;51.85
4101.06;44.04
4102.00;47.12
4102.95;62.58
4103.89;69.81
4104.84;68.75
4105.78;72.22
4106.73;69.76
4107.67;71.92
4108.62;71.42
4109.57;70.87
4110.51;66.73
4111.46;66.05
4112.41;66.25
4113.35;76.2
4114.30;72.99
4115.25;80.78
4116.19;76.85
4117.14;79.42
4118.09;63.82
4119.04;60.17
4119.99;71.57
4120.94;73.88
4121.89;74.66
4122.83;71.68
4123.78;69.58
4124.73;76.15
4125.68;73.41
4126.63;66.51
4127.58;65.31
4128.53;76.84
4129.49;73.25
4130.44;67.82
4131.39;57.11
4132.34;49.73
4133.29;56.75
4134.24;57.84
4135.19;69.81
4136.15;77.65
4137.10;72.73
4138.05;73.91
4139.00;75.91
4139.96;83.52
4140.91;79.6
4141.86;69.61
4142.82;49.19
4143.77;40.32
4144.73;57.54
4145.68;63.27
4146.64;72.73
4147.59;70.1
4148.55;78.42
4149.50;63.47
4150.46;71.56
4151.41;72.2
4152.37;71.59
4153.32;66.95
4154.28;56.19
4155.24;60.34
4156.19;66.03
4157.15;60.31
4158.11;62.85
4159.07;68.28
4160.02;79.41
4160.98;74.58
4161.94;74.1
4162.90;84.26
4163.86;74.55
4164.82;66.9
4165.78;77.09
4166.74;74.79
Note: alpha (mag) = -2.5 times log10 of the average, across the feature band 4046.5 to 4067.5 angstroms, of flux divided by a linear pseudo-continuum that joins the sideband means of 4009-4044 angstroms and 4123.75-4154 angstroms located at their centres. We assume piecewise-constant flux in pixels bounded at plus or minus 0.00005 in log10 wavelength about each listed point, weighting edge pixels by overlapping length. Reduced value 0.125 mag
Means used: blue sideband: 66.3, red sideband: 67.7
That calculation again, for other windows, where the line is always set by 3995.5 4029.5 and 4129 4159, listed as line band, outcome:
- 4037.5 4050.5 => 0.11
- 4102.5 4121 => -0.07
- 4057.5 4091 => 0.05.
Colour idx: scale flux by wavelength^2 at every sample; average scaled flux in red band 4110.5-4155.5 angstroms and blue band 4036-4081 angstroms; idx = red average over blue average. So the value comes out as 1.17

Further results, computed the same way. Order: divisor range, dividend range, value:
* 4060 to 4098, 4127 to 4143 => 1.07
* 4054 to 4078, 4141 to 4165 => 1.20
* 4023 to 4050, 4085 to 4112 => 1.16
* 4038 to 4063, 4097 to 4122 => 1.14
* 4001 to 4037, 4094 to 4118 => 1.09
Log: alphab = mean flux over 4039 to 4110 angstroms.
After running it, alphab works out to 63.7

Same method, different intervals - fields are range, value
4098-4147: 67.5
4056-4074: 57.3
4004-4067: 62.4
